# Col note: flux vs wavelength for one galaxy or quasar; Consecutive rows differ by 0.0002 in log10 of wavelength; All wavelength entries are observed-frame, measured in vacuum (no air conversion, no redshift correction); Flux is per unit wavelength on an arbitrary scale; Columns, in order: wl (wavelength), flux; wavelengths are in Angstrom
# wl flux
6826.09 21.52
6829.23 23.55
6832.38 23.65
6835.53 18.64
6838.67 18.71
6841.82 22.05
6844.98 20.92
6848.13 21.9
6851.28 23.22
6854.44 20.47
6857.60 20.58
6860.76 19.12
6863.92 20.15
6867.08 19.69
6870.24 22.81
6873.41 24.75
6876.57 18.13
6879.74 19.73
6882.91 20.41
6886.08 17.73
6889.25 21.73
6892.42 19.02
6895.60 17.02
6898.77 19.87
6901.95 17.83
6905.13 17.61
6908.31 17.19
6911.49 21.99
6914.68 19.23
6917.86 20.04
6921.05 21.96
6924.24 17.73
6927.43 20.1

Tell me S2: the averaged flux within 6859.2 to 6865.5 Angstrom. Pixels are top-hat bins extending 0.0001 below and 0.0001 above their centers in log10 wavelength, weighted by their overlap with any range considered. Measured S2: 19.6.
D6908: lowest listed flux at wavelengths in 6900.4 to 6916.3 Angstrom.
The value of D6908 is 17.19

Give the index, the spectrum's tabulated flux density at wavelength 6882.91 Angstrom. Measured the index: 20.41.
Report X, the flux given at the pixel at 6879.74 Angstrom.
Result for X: 19.73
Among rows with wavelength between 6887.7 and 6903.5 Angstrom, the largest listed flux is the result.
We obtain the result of 21.73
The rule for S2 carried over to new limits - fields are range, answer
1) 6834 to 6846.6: 20.1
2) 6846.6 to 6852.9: 22.6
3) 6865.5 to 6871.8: 21.3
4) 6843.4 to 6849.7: 21.4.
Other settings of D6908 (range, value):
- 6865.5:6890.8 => 17.73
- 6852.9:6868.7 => 19.12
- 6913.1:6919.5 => 19.23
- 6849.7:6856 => 20.47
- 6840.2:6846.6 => 20.92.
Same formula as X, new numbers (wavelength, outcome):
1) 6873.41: 24.75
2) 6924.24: 17.73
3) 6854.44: 20.47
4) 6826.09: 21.52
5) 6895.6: 17.02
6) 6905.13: 17.61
